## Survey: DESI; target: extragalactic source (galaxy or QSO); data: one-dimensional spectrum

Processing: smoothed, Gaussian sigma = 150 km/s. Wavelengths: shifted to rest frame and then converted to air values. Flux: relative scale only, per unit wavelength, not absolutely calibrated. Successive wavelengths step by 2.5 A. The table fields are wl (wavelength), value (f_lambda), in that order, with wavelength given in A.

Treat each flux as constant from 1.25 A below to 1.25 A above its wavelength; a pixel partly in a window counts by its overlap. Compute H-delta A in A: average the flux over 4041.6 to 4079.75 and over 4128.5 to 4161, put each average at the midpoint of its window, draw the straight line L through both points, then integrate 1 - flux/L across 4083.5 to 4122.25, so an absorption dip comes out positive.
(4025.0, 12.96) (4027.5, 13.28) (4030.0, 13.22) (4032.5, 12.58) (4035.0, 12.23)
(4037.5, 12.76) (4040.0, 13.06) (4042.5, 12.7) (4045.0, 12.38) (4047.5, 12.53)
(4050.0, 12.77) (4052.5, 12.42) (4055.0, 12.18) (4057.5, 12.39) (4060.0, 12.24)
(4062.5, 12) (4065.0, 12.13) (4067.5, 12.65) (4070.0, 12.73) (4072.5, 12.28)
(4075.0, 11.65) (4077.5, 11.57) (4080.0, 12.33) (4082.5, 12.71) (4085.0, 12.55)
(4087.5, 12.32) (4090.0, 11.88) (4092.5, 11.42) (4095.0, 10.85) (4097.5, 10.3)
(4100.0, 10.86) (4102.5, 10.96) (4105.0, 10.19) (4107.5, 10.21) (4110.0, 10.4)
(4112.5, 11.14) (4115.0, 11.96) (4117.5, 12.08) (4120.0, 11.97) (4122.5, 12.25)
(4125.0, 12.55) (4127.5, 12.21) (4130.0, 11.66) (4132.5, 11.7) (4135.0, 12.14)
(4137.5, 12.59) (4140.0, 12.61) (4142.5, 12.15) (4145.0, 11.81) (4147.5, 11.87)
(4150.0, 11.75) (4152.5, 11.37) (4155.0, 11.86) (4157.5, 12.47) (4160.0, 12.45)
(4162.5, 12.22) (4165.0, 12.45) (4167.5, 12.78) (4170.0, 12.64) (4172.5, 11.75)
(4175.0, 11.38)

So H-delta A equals 2.7 A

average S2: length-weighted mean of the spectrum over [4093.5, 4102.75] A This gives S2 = 10.7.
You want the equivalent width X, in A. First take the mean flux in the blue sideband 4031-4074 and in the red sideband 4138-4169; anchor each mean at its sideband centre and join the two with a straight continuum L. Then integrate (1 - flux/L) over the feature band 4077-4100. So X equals 1.18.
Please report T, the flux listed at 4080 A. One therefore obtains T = 12.33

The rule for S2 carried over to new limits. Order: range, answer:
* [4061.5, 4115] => 11.6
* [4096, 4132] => 11.3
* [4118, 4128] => 12.2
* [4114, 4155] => 12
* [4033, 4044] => 12.7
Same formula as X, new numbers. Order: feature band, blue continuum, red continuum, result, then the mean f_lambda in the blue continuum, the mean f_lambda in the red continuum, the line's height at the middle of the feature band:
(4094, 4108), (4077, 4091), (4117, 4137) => 1.86 A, 12.3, 12.1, 12.2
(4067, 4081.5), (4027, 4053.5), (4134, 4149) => 0.40 A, 12.7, 12.2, 12.5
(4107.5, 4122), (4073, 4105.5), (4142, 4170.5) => 0.42 A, 11.6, 12.1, 11.8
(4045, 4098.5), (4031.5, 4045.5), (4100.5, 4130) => 0.06 A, 12.6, 11.4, 12.1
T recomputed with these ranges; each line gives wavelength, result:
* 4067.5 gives 12.65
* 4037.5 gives 12.76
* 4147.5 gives 11.87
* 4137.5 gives 12.59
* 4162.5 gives 12.22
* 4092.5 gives 11.42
